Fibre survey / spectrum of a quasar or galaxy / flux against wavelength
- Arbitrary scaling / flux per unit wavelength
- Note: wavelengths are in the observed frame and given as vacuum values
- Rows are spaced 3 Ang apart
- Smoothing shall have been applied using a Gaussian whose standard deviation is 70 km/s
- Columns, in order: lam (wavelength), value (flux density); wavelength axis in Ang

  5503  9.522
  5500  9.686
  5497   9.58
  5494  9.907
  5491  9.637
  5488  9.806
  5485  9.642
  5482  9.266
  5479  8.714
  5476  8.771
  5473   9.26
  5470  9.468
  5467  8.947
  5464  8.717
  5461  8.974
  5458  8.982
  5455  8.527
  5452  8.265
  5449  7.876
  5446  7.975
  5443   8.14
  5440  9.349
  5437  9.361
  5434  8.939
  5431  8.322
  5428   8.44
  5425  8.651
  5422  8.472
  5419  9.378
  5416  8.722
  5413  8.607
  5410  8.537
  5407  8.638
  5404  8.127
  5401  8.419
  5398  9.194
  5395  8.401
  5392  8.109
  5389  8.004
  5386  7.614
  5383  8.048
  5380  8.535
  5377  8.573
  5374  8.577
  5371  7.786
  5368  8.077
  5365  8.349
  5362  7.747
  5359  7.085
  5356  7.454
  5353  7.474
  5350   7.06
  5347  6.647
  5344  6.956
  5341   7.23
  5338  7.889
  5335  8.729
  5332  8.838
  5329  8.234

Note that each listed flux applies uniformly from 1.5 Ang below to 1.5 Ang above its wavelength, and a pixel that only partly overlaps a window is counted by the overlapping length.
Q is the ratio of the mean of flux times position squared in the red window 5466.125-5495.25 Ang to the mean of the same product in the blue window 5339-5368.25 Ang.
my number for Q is 1.3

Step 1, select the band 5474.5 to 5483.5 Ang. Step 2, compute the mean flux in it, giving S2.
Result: 8.92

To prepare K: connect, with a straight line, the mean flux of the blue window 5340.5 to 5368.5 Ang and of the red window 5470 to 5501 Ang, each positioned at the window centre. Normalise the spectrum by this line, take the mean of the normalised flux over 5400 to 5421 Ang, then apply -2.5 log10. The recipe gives -0.048 mag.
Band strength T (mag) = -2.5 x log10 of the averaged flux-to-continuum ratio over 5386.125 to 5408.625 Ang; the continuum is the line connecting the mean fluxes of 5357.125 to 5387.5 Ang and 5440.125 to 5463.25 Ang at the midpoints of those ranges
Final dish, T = -0.03 mag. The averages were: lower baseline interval 8.03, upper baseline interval 8.46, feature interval 8.36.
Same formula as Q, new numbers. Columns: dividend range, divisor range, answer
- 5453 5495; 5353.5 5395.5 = 1.19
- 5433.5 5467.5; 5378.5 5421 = 1.04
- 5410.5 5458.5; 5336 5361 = 1.22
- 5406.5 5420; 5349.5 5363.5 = 1.21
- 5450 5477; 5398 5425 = 1.04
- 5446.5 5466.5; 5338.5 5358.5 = 1.24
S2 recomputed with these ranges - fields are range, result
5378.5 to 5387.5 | 8.07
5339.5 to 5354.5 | 7.07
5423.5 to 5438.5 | 8.74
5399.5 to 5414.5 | 8.47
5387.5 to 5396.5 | 8.17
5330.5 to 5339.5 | 8.49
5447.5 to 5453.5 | 8.07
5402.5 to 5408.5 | 8.38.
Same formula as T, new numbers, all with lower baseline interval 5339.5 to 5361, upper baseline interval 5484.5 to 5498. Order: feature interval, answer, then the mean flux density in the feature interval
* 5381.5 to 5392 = -0.01 mag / 7.92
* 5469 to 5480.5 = 0.05 mag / 9.04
